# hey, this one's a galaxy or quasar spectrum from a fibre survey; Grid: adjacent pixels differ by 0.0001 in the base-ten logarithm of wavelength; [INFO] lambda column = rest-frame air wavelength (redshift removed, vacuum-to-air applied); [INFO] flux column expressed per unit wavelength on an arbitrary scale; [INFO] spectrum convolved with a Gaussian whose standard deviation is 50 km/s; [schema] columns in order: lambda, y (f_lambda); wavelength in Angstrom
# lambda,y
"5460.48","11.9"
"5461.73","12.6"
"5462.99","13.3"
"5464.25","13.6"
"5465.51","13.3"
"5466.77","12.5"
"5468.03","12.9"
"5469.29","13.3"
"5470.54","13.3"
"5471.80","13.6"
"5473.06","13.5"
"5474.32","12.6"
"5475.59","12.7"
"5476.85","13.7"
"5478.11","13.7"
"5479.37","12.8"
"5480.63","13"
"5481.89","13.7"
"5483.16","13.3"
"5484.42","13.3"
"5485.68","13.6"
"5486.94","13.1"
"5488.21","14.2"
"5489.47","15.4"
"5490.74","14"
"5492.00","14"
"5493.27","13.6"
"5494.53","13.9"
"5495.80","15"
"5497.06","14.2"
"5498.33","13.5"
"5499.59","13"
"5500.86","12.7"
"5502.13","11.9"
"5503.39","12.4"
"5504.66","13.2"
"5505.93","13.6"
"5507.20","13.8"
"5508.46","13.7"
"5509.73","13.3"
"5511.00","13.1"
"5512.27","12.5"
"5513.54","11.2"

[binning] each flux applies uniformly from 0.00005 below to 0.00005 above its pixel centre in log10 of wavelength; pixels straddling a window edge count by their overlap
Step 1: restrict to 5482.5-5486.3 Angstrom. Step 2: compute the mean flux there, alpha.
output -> 13.4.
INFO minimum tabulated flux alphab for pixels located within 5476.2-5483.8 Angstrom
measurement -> 12.8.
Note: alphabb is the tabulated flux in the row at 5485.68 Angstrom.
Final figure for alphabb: 13.6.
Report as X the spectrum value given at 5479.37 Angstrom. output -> 12.8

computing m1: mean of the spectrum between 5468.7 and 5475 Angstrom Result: 13.3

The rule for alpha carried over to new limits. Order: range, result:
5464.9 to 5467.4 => 12.9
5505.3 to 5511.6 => 13.5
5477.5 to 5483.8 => 13.3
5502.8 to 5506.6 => 13.1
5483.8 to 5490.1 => 13.9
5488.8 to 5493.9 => 14.2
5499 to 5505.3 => 12.6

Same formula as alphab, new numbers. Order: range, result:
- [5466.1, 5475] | 12.5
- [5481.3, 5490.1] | 13.1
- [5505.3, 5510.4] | 13.3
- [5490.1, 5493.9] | 13.6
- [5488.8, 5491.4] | 14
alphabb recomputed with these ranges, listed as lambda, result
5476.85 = 13.7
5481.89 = 13.7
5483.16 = 13.3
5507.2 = 13.8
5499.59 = 13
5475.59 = 12.7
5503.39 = 12.4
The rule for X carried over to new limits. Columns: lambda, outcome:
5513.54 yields 11.2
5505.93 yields 13.6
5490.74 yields 14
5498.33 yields 13.5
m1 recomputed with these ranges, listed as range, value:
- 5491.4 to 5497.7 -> 14.1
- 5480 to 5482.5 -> 13.4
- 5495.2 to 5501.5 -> 13.7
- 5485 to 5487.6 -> 13.4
